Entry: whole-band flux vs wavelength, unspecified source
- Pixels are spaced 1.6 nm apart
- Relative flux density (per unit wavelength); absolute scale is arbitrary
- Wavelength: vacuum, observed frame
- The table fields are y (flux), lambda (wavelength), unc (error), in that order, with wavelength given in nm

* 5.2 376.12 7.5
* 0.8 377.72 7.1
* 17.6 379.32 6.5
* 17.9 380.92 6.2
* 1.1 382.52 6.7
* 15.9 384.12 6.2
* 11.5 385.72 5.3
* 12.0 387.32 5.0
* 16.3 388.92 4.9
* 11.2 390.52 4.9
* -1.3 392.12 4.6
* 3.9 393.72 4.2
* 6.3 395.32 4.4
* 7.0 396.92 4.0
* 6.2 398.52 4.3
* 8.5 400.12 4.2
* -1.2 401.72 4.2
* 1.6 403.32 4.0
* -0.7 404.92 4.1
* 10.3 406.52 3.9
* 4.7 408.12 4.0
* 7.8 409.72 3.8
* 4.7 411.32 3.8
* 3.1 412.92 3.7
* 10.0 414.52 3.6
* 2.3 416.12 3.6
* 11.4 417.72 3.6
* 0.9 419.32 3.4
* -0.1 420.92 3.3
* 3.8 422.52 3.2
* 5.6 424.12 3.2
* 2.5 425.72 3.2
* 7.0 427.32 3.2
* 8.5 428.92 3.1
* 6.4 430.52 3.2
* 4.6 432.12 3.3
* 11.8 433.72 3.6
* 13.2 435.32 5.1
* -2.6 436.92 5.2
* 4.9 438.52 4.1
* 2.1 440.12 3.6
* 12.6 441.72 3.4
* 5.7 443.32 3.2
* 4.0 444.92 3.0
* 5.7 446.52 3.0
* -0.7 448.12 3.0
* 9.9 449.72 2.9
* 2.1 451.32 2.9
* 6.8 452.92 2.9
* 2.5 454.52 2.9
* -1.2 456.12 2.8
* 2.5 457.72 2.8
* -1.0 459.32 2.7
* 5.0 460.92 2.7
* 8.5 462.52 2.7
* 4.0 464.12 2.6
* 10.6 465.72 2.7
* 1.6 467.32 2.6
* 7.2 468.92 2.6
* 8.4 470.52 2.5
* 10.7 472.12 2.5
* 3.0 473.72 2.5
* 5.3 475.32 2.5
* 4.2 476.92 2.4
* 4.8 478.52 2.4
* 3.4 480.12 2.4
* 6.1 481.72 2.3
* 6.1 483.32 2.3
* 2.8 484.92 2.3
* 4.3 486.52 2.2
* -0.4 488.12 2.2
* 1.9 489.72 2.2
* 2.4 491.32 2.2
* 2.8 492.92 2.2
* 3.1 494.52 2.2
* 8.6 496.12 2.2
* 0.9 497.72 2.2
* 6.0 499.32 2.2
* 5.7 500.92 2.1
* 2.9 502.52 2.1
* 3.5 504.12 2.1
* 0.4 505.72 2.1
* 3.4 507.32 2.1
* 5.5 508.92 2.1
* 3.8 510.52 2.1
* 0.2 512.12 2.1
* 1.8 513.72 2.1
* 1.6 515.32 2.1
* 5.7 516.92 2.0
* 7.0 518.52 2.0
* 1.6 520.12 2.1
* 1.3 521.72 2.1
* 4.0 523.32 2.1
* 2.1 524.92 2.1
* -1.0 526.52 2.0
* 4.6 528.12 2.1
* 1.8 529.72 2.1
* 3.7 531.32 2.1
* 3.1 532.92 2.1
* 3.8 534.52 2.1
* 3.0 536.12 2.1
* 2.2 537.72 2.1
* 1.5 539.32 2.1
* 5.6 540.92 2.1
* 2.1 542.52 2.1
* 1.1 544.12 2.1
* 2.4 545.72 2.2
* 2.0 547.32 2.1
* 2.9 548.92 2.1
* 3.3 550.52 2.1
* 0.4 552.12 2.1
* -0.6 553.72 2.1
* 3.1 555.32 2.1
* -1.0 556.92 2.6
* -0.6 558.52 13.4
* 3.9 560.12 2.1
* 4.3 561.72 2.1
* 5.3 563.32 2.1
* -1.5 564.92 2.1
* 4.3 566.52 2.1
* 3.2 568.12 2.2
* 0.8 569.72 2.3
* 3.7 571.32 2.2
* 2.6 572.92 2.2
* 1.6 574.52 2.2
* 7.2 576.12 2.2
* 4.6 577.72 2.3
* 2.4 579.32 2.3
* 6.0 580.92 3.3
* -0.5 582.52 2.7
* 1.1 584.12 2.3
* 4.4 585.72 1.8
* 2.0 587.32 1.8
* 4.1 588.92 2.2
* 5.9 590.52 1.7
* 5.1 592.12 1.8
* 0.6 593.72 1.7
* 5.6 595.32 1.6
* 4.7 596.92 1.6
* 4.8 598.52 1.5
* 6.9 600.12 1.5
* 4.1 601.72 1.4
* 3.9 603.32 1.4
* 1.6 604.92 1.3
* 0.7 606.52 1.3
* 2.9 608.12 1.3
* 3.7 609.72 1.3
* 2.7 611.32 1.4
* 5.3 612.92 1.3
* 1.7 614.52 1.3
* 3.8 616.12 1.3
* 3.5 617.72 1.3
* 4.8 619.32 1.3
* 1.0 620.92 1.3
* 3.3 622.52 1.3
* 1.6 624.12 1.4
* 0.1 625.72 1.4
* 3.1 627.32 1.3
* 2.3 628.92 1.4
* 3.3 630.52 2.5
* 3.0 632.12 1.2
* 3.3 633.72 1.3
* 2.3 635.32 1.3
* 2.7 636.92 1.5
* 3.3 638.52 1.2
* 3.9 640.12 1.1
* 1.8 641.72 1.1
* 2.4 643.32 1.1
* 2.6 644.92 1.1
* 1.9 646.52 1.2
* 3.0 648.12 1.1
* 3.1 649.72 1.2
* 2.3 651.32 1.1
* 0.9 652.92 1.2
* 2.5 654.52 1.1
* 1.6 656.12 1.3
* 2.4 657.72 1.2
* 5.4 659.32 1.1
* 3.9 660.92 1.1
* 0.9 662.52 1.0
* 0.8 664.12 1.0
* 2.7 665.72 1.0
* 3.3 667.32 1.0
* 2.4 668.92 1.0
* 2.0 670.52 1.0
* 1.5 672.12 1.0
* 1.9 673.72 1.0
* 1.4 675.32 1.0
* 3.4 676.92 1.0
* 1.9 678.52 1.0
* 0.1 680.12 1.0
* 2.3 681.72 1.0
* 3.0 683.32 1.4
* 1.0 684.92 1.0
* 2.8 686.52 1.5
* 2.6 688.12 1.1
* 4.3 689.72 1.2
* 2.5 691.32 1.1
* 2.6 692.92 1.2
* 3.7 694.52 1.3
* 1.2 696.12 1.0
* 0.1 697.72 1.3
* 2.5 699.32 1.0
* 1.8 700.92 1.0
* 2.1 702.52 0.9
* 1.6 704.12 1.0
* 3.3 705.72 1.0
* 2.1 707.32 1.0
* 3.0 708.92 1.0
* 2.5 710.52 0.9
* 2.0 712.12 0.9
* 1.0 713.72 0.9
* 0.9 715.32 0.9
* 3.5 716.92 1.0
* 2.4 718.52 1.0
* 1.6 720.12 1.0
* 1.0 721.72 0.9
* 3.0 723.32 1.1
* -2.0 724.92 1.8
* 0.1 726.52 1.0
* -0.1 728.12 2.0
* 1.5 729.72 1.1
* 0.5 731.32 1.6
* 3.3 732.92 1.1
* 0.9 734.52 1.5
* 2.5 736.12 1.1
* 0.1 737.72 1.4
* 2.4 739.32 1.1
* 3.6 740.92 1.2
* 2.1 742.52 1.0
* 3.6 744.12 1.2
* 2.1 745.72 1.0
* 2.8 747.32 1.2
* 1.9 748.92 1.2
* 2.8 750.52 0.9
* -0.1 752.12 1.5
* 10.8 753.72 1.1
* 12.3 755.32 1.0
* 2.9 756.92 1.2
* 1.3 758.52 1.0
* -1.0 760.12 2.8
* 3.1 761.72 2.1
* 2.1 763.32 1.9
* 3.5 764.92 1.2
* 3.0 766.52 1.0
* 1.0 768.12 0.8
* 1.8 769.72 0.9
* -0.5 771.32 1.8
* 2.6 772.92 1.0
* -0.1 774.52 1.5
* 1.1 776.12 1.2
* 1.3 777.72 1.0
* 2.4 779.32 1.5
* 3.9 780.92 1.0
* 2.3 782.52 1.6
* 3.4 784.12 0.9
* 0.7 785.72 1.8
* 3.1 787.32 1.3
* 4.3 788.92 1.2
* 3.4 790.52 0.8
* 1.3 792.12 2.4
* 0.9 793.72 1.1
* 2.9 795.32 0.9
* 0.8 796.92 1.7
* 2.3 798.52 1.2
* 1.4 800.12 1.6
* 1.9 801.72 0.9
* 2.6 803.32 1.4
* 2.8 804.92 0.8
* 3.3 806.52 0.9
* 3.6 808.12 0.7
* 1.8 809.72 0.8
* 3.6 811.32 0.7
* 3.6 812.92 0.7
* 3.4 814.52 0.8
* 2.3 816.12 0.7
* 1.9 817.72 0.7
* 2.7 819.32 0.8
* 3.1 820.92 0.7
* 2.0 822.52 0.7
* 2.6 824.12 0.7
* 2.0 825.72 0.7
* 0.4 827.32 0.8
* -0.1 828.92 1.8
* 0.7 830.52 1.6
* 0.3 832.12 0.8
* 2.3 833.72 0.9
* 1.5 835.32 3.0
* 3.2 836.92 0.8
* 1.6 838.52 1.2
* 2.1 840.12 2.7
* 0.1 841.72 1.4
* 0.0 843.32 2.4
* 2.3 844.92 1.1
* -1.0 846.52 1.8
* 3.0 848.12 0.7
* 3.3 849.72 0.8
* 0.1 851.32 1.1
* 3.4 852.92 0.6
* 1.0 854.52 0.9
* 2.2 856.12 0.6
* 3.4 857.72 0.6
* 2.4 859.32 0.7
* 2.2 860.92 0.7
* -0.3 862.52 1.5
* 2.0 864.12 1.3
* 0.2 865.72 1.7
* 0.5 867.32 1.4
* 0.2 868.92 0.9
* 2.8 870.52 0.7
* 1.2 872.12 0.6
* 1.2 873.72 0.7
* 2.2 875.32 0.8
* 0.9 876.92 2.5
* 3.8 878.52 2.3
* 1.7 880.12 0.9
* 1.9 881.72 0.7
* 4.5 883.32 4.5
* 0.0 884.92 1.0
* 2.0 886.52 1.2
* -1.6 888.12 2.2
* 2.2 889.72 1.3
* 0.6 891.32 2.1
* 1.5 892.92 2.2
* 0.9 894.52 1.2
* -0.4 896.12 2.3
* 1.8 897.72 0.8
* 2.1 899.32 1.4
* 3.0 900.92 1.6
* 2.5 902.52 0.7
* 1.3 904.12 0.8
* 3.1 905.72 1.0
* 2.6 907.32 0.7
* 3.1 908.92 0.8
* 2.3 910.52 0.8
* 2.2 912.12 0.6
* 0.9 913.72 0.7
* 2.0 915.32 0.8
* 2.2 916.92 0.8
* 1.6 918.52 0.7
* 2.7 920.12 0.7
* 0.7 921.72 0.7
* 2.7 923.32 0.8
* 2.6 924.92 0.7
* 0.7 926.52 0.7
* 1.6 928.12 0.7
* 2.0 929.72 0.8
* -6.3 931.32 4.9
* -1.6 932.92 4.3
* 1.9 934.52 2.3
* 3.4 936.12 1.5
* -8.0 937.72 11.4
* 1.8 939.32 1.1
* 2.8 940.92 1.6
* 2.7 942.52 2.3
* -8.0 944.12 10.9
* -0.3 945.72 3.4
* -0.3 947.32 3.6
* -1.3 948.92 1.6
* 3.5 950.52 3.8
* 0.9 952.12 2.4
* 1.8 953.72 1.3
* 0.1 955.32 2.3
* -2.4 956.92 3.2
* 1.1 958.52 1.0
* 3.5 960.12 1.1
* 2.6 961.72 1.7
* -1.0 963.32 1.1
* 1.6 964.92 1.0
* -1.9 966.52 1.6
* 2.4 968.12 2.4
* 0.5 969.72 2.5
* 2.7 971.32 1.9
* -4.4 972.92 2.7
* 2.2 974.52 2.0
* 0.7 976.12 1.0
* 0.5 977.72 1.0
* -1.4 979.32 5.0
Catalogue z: 1.023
